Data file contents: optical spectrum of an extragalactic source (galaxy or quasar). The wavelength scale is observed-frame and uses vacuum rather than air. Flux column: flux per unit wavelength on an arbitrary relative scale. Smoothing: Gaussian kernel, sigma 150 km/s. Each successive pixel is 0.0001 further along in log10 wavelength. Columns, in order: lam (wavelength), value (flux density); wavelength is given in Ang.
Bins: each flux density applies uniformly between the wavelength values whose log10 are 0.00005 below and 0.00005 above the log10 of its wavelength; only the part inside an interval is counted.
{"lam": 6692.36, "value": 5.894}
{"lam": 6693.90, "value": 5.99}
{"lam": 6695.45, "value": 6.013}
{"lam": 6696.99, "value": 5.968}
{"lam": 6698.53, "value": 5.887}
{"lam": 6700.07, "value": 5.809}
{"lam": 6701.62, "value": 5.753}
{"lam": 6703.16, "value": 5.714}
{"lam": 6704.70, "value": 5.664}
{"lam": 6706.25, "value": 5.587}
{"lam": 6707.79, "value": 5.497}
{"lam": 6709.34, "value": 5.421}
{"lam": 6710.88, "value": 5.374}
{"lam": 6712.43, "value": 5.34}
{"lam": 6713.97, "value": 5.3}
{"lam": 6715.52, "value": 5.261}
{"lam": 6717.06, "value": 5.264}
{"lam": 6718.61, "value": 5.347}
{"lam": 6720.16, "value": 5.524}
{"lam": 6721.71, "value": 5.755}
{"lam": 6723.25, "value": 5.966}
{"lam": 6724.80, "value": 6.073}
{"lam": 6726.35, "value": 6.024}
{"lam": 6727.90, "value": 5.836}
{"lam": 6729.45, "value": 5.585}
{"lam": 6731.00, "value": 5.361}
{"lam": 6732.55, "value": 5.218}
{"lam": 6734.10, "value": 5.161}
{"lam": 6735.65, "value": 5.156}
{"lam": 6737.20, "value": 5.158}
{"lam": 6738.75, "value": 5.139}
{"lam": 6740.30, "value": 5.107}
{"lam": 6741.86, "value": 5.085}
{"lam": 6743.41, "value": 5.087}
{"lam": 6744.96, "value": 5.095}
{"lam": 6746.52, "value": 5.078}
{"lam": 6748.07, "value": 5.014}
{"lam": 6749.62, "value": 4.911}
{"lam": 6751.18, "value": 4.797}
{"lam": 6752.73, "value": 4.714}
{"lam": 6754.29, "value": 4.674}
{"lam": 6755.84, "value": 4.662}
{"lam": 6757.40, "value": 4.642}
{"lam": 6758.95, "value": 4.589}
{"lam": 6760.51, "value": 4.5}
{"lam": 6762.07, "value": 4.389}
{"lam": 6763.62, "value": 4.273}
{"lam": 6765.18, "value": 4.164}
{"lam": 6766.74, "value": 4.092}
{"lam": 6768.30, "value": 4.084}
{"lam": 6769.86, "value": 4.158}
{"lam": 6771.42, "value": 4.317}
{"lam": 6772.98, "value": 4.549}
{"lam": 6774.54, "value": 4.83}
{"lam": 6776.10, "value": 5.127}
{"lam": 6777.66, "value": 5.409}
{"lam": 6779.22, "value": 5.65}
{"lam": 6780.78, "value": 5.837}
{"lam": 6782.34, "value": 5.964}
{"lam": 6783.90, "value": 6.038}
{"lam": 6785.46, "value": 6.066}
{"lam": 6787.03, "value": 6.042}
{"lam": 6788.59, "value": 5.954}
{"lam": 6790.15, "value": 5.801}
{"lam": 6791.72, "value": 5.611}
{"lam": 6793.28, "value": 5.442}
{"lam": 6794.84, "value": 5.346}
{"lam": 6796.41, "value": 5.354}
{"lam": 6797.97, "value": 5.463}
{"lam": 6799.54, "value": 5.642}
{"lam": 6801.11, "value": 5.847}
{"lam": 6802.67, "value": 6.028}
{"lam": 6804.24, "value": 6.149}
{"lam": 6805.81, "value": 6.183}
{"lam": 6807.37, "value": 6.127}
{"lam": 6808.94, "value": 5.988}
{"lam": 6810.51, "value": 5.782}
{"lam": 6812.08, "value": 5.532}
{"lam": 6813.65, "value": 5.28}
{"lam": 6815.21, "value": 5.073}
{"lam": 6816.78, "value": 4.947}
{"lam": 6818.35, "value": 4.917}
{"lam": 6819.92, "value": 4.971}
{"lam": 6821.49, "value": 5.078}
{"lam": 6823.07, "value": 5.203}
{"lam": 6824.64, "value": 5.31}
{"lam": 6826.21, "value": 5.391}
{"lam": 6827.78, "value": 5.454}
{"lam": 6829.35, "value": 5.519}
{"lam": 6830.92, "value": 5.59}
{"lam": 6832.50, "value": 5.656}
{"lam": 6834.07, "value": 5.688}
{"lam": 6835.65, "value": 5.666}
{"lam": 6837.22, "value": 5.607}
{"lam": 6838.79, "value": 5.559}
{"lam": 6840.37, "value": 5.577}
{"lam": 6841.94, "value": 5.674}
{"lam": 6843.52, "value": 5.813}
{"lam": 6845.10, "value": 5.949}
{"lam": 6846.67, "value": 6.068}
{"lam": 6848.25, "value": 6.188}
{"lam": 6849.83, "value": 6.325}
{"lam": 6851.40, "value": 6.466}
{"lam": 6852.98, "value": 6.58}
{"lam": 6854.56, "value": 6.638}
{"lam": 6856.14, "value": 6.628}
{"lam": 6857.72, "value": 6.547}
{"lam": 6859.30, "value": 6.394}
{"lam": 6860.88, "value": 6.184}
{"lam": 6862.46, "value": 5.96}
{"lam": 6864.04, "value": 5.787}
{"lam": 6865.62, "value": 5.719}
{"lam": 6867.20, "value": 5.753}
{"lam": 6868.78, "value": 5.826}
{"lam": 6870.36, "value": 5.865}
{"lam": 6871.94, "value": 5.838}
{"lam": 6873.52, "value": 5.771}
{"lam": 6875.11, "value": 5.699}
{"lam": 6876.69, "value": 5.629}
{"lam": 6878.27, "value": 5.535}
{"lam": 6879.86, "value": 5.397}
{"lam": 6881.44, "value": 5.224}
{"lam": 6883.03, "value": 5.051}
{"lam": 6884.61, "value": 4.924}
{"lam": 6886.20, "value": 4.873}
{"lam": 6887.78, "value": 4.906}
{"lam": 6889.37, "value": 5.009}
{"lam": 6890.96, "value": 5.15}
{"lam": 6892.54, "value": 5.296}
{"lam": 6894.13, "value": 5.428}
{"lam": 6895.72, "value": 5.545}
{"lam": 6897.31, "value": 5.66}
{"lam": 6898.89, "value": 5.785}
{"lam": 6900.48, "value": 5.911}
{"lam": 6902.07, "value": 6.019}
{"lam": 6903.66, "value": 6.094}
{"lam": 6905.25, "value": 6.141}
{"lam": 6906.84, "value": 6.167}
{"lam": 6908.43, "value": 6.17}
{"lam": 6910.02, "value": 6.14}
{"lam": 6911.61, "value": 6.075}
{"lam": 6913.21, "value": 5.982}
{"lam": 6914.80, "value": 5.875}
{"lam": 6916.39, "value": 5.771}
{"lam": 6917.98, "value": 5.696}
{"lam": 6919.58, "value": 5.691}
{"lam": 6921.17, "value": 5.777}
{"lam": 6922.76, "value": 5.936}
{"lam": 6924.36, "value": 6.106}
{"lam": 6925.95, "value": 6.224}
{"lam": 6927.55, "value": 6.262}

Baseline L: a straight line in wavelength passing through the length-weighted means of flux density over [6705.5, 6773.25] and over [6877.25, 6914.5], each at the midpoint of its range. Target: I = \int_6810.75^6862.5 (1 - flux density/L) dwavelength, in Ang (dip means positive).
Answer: -3.33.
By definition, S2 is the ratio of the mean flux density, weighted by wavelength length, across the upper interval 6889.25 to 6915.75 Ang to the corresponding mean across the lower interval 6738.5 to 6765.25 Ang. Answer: 1.2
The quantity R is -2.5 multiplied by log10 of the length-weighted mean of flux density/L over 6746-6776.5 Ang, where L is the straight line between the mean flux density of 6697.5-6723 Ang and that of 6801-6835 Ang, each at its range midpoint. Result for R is 0.21 mag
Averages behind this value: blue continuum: 5.55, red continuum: 5.53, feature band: 4.57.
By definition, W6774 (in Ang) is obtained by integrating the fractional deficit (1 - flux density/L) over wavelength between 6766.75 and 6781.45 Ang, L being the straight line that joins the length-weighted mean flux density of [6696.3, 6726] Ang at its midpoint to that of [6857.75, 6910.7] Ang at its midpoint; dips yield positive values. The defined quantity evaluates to 2.1 Ang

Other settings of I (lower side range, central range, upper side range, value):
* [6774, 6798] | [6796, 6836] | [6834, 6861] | 2.2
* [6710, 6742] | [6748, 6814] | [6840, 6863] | 6.3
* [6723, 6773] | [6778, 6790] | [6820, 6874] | -1.5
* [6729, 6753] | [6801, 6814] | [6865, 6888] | -1.5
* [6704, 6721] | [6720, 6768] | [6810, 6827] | 2.8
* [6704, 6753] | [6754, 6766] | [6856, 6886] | 2.1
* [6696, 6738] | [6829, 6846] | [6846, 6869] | 1.3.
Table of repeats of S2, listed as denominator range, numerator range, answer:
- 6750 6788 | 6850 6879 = 1.23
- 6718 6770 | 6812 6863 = 1.14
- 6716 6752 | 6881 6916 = 1.05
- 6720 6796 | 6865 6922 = 1.09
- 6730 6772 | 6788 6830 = 1.16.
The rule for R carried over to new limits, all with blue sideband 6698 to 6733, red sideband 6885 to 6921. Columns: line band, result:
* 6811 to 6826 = 0.10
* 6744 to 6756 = 0.15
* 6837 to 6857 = -0.08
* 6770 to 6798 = 0.03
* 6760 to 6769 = 0.30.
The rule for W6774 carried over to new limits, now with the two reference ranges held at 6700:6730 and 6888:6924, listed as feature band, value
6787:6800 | 0.2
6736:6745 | 0.8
